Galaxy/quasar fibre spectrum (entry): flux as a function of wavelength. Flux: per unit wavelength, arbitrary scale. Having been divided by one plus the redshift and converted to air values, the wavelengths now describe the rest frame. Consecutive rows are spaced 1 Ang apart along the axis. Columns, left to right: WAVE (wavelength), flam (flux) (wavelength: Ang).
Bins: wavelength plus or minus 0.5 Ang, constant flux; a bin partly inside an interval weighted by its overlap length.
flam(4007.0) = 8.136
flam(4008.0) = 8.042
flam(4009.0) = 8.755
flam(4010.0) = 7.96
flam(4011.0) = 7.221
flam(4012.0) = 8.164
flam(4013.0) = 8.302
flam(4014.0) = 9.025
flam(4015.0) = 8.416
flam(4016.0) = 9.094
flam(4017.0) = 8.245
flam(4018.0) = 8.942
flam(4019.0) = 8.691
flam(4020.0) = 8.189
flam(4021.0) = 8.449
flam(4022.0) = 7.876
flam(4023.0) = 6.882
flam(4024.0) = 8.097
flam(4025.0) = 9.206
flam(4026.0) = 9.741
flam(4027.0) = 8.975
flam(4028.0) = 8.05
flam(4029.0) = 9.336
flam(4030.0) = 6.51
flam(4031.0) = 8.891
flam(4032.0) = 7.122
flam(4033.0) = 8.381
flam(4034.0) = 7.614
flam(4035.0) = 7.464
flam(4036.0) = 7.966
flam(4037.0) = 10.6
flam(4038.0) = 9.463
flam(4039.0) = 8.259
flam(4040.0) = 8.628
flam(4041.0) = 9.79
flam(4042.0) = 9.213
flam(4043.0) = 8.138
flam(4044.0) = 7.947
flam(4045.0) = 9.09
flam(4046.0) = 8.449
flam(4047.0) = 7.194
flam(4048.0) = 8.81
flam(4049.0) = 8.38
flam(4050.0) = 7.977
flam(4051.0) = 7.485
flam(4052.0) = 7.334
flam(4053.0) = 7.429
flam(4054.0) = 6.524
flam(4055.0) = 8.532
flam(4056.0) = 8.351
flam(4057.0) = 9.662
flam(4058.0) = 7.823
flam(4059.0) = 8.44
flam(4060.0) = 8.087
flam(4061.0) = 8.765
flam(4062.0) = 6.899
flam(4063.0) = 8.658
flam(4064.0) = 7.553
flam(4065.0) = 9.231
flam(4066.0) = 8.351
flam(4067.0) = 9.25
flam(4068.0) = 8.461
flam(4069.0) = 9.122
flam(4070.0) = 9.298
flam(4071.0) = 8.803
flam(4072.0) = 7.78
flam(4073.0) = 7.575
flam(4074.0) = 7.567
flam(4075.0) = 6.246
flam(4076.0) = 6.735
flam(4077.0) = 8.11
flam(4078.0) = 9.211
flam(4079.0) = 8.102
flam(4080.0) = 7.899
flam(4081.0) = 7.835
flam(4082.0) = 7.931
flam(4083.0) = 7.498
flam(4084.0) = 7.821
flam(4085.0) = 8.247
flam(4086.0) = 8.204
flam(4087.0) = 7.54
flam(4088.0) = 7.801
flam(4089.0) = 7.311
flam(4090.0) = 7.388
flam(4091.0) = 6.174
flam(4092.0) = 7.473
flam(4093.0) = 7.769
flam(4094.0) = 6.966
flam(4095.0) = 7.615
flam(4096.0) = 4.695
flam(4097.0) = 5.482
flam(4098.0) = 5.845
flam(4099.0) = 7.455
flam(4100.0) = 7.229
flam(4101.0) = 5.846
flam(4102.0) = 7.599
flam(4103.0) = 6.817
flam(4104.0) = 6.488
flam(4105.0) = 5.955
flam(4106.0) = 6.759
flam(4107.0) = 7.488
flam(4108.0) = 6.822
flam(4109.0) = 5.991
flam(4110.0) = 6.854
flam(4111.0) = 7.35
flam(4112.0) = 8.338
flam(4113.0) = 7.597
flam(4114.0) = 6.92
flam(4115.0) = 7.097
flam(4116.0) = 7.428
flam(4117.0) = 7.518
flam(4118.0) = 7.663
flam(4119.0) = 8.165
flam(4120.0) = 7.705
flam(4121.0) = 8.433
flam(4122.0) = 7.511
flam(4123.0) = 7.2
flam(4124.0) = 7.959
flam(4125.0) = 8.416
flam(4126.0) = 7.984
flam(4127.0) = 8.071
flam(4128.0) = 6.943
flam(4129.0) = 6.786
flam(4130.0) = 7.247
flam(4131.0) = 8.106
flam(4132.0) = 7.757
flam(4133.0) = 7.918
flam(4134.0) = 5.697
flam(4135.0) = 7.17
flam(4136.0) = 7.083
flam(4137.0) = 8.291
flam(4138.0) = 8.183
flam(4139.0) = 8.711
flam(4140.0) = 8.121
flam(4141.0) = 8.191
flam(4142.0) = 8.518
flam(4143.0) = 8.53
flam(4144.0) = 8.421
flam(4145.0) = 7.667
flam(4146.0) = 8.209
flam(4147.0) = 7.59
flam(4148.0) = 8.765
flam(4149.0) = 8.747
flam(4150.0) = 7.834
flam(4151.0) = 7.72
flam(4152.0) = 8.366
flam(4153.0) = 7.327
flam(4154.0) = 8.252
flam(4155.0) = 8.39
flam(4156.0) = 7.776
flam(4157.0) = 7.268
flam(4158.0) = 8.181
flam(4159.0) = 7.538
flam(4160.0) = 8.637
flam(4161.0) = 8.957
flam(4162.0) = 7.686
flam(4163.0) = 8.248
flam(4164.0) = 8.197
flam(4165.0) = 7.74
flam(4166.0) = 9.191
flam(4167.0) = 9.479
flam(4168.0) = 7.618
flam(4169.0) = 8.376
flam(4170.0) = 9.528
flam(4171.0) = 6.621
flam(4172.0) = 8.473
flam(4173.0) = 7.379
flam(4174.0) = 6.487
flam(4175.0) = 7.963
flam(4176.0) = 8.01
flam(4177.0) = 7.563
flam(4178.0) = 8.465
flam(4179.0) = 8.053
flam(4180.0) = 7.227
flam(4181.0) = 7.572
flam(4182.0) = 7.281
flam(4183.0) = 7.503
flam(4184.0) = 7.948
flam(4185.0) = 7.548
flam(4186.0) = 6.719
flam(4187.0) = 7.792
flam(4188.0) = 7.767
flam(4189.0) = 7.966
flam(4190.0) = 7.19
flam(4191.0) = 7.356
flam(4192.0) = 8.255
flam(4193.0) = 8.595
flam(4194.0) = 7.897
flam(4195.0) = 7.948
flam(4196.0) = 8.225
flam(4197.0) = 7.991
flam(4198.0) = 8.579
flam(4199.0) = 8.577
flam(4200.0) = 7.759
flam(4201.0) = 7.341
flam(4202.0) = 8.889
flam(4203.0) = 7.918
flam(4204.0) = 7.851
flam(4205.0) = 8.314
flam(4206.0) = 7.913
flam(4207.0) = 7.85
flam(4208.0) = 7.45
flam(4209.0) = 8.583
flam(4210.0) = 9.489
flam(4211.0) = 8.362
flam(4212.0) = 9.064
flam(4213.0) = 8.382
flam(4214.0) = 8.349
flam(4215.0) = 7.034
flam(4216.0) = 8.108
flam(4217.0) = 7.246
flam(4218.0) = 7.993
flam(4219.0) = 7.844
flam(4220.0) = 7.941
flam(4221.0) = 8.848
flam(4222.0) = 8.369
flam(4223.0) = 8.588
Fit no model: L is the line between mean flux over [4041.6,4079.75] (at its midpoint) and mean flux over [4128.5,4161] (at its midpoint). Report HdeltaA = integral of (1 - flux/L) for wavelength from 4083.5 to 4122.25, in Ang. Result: 4.3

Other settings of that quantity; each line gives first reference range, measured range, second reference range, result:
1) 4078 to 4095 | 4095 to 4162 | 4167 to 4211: 2.0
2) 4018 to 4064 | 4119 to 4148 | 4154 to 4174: 1.2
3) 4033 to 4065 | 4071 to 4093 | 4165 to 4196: 1.4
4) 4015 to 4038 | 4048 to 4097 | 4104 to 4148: 1.1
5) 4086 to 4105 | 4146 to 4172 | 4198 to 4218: -2.0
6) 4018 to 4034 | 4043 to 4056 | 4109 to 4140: 0.3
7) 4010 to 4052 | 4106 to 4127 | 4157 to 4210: 1.6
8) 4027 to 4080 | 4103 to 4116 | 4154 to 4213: 1.9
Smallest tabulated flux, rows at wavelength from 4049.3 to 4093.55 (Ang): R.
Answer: 6.174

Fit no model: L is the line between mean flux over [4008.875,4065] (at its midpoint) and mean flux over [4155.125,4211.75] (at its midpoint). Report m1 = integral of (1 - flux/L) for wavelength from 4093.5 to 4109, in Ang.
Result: 3.0 Ang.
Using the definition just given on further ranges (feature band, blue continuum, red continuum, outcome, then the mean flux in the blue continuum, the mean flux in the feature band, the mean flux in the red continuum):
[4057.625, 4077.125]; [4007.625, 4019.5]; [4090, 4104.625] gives -2.2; 8.41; 8.14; 6.69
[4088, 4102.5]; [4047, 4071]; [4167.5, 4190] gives 2.3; 8.27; 6.81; 7.71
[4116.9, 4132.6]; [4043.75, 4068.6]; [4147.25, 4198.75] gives 0.7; 8.19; 7.72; 7.97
